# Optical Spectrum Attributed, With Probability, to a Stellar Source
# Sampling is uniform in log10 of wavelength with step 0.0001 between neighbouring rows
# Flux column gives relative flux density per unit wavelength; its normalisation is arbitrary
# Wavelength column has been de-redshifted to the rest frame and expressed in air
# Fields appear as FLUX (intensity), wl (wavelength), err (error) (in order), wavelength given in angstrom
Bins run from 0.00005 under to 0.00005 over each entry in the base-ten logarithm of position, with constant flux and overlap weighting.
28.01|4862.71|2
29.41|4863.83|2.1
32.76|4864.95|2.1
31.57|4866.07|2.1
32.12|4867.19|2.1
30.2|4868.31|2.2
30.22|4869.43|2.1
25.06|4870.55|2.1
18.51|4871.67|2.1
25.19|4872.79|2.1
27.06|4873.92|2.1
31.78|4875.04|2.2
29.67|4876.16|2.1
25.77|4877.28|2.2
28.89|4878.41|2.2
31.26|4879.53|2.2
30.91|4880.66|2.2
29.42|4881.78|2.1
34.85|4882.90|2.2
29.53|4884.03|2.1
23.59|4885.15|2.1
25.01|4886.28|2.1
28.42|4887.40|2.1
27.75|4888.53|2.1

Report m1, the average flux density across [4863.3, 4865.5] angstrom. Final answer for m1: 31.1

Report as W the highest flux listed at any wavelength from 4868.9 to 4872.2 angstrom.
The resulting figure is 30.22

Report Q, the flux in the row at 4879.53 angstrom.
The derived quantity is 31.26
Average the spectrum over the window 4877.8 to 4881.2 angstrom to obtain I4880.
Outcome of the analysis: 30.2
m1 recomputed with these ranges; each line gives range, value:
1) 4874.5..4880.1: 29.4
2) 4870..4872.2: 21.8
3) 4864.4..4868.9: 31.7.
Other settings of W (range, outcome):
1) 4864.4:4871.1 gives 32.76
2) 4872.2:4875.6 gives 31.78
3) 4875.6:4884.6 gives 34.85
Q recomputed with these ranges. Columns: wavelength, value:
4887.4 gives 28.42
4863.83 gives 29.41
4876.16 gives 29.67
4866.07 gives 31.57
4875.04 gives 31.78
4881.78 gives 29.42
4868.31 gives 30.2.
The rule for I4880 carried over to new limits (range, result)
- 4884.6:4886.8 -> 24.2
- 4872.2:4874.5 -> 26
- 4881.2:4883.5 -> 32.1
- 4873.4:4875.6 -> 29.5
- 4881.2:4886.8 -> 28.5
